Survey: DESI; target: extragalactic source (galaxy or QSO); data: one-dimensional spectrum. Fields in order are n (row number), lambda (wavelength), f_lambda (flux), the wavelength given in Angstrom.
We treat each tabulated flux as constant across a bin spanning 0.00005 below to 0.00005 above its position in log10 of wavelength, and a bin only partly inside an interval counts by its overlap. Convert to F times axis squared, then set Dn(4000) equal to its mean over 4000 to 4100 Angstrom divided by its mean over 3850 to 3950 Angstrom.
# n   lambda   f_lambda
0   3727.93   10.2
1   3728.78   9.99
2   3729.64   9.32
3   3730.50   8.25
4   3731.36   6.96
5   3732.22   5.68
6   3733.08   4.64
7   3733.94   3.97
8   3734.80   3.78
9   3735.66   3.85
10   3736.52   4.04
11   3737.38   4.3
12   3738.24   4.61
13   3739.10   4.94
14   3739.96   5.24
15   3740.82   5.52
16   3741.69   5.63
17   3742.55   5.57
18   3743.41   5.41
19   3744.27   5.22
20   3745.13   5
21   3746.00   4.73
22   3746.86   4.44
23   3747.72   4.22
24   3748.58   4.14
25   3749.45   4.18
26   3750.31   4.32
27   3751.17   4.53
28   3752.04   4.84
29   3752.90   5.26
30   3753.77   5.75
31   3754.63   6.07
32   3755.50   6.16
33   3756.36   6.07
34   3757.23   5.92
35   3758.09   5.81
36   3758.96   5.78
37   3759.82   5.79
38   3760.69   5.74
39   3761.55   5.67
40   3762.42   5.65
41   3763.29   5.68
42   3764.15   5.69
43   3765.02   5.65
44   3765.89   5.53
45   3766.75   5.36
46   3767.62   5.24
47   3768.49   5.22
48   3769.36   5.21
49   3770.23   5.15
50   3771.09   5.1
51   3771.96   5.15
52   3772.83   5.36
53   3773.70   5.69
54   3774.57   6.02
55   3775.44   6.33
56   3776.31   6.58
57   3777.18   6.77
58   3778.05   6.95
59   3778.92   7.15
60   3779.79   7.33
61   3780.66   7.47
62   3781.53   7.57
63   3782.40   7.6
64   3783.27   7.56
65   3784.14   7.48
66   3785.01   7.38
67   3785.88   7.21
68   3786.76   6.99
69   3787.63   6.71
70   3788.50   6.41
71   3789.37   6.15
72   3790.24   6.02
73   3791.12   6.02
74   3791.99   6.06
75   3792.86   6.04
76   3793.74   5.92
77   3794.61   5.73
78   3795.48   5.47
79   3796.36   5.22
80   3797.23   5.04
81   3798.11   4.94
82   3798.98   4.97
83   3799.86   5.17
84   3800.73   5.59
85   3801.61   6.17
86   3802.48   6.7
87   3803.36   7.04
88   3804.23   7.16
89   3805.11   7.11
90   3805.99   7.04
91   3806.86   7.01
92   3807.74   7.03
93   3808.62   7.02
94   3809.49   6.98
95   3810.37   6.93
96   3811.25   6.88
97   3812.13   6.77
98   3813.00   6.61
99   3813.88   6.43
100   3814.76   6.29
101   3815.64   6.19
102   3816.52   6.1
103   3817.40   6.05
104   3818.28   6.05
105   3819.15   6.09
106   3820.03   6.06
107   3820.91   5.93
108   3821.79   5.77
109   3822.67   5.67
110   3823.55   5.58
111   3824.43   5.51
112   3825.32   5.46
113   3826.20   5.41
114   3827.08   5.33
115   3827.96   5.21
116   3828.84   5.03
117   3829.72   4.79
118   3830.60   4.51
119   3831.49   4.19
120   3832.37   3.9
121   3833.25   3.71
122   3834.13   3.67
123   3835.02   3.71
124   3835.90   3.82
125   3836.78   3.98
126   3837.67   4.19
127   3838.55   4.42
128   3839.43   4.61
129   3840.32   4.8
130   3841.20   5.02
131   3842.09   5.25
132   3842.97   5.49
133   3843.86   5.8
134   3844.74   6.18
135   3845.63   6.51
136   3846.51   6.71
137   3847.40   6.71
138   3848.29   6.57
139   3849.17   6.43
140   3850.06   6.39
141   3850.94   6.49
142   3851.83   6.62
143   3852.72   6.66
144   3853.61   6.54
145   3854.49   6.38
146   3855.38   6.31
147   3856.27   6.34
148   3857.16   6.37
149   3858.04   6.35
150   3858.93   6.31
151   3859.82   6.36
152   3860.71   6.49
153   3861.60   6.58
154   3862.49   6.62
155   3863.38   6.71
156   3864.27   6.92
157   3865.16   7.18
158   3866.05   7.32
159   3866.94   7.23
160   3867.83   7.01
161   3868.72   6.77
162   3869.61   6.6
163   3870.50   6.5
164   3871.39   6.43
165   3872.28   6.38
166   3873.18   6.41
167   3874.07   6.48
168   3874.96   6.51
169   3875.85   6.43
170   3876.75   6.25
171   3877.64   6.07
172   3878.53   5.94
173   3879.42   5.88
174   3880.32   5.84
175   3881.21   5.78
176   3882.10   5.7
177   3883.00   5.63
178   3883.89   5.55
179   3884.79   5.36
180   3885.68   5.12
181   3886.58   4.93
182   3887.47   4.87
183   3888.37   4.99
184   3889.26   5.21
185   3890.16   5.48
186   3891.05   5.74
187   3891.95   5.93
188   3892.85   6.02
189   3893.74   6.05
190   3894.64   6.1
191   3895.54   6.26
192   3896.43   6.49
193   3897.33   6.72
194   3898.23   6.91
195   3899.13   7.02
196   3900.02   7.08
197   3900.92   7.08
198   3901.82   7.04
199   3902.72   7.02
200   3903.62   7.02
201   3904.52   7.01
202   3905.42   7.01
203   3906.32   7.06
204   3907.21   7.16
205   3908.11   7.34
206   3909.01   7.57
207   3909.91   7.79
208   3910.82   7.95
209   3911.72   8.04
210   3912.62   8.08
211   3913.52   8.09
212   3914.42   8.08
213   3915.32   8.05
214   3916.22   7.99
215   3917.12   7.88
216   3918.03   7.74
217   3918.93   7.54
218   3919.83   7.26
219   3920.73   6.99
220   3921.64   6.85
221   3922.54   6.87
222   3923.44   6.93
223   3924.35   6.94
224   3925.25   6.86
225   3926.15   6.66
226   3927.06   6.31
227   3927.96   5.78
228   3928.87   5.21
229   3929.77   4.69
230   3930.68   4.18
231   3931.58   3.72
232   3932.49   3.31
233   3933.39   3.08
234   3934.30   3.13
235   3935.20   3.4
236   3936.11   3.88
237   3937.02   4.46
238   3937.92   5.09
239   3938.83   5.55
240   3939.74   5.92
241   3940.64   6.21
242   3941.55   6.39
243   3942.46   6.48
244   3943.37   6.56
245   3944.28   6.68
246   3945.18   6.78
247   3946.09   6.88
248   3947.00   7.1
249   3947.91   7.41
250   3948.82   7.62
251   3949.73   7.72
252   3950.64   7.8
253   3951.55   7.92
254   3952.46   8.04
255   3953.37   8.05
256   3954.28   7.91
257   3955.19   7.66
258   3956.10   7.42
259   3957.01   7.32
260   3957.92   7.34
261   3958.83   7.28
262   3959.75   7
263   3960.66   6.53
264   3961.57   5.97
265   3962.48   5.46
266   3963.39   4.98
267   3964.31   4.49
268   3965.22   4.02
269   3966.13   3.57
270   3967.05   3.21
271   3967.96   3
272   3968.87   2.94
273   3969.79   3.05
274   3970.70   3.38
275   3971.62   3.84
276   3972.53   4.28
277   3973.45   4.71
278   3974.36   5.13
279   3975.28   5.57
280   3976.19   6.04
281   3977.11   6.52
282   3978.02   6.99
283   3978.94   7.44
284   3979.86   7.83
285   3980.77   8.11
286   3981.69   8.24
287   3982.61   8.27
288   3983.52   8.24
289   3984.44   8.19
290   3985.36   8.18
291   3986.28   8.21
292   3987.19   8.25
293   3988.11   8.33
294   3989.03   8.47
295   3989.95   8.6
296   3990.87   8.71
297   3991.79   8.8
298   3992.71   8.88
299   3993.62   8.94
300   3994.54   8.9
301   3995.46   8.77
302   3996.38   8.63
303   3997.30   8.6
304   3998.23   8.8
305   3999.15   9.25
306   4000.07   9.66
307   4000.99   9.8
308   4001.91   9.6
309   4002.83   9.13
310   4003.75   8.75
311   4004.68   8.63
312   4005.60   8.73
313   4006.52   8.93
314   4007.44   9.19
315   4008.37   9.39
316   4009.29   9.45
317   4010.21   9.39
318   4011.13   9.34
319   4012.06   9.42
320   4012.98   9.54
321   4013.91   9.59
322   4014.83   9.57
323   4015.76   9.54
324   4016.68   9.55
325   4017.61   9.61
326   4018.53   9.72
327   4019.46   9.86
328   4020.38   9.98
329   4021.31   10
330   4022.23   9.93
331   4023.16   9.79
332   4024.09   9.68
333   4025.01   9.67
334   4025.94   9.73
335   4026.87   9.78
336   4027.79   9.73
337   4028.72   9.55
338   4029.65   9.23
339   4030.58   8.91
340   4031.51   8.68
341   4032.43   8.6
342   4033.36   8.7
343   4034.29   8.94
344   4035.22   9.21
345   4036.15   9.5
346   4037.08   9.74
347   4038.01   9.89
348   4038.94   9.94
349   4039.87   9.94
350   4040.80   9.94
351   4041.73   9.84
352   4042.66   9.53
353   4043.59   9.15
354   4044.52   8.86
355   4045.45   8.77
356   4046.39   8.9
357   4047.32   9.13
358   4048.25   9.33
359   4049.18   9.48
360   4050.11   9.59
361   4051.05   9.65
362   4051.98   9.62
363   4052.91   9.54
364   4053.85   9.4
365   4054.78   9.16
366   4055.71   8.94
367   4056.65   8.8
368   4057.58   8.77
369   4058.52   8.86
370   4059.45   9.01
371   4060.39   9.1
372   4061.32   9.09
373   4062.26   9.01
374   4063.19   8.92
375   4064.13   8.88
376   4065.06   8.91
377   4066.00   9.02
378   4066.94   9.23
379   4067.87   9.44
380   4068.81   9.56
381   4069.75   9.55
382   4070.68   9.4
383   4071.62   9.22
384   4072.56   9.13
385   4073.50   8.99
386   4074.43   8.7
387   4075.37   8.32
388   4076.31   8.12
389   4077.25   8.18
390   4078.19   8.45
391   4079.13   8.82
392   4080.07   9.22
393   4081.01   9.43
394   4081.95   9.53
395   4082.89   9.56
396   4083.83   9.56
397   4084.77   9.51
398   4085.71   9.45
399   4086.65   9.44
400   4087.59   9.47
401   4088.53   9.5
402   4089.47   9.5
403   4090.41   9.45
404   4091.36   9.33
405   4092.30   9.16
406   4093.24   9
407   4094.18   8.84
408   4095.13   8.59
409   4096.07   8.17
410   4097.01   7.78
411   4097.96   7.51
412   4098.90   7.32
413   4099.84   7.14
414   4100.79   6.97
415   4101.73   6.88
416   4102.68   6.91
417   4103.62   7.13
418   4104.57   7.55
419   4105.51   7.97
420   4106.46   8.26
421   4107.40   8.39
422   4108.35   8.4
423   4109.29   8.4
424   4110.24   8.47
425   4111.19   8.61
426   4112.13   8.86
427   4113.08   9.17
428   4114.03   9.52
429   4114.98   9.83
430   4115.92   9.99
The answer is 1.56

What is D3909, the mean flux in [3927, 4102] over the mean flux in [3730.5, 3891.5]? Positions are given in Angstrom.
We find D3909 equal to 1.38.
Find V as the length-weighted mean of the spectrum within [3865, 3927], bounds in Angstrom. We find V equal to 6.67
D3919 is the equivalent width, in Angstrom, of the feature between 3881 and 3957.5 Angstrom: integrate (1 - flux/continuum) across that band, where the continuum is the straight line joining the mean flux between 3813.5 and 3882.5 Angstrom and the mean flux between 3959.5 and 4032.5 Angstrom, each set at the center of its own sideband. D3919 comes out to 4.6 Angstrom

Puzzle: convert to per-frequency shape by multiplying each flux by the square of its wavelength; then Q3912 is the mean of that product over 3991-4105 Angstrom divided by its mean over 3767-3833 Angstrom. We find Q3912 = 1.69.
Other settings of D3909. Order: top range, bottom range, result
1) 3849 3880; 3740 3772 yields 1.23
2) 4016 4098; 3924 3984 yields 1.57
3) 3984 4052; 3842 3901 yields 1.48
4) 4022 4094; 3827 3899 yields 1.58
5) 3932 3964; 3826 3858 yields 1.16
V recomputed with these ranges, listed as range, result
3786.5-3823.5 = 6.22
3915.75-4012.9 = 6.92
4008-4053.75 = 9.48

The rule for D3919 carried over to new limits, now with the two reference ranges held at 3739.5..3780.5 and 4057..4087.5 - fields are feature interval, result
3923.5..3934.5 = 3.5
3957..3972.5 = 6.0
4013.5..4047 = -3.4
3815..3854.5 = 5.8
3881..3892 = 2.5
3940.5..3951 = 0.9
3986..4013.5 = -2.4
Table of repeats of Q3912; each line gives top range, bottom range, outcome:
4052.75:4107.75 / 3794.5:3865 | 1.70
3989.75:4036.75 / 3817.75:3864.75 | 1.80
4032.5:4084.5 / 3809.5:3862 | 1.80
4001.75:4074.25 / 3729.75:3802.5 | 1.88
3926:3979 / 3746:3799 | 1.06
